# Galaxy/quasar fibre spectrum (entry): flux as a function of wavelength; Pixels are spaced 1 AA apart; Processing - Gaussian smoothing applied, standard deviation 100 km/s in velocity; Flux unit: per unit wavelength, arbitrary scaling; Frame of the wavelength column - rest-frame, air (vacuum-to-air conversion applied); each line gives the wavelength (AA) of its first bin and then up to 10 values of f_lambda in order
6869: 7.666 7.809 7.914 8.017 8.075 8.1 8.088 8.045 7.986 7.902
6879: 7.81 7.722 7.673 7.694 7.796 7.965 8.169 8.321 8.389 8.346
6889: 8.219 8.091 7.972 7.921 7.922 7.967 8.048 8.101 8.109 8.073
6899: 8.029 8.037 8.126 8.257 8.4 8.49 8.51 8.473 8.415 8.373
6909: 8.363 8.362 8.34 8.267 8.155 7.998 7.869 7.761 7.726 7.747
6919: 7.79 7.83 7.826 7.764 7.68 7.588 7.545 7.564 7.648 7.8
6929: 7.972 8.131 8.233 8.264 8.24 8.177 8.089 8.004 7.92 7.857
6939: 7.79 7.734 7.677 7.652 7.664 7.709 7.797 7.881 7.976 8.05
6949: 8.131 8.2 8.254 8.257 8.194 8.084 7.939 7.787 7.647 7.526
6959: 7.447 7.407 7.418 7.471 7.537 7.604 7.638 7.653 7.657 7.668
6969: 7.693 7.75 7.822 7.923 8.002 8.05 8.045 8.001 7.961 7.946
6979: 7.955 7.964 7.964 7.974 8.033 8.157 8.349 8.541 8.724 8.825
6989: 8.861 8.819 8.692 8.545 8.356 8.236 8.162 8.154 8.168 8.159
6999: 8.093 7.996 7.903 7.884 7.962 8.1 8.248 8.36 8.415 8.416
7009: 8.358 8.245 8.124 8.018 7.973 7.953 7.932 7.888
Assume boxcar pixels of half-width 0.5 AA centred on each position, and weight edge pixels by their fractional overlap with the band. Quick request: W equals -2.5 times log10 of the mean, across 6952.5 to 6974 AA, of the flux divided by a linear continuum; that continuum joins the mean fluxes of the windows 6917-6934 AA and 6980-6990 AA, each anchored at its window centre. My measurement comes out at 0.06 mag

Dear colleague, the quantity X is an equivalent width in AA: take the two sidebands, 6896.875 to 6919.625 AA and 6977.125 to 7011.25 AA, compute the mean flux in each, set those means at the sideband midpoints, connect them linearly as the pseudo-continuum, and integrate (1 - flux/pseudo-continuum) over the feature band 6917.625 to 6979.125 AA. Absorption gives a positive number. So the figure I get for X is 2.7 AA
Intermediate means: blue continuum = 8.16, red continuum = 8.25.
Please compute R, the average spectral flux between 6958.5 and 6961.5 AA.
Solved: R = 7.42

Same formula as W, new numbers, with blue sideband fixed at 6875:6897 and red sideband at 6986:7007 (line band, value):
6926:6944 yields 0.03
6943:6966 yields 0.05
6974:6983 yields 0.04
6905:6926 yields 0.01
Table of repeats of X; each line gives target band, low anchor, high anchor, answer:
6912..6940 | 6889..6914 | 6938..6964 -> 0.4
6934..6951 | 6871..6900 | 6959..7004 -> 0.3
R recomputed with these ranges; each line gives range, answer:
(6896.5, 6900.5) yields 8.06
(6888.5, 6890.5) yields 8.15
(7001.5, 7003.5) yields 7.92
